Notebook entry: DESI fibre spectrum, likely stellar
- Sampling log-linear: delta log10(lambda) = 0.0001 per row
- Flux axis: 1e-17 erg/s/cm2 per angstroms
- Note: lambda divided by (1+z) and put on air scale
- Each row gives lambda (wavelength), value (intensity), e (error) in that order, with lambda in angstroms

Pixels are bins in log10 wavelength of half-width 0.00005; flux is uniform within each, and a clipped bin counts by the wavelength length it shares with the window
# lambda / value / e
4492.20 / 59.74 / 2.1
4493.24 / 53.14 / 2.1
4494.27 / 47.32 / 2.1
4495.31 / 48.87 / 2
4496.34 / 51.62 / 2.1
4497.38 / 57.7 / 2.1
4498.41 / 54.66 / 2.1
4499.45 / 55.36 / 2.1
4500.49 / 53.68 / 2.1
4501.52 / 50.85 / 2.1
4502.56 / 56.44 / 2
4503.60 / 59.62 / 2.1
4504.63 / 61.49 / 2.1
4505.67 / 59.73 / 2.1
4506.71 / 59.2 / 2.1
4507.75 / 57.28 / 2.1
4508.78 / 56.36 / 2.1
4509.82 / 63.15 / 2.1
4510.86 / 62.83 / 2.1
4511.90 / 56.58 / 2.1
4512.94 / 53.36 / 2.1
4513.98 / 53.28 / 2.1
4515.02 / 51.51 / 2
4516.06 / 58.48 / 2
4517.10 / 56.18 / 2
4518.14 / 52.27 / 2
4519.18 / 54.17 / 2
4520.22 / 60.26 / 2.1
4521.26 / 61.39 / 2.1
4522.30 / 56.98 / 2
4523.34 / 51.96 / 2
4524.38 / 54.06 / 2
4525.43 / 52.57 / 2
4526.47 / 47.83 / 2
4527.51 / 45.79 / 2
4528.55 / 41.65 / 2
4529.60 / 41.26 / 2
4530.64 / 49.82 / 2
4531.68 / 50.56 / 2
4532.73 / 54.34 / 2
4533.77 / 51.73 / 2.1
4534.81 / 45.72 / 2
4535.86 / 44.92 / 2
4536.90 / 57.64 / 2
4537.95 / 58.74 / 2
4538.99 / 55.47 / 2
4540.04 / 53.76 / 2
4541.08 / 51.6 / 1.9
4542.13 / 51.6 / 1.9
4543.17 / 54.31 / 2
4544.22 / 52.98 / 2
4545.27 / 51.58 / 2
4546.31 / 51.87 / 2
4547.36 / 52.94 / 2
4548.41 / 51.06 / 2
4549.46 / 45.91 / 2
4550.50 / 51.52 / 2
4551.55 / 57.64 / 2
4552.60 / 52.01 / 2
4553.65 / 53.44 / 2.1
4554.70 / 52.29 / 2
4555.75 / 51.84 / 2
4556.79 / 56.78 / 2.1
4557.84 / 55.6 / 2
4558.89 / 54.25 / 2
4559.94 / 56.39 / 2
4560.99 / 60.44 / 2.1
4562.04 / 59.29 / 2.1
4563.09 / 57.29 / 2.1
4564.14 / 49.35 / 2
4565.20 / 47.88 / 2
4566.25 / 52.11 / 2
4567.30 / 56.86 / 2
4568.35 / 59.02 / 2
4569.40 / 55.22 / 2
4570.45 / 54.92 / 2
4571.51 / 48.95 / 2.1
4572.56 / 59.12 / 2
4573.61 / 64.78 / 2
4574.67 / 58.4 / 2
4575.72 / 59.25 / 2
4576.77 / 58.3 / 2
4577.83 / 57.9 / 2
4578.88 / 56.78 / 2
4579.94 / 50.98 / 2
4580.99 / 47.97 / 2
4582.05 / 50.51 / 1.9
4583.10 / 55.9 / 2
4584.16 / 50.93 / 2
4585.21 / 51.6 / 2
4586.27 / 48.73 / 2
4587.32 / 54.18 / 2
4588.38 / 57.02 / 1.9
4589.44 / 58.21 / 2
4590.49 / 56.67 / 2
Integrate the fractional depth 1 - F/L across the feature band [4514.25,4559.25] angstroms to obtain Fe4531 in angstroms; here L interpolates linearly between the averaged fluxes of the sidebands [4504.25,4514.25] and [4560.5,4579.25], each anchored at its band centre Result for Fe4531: 3.9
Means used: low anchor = 58.4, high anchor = 56.4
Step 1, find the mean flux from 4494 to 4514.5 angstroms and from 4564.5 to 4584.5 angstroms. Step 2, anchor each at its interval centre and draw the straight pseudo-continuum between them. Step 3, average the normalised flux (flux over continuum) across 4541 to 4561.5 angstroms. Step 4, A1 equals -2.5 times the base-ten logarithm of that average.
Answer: 0.04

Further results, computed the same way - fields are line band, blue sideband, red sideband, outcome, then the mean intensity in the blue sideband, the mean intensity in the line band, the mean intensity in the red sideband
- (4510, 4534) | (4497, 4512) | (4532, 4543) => 0.04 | 57.7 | 53.1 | 52.6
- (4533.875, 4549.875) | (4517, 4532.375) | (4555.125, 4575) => 0.03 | 51.7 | 52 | 55.7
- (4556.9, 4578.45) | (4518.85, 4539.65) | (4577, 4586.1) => -0.07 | 51.8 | 56.3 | 52.8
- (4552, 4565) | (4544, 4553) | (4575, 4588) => -0.05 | 51.9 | 54.7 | 53.7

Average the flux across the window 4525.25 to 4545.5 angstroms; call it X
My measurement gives 50.7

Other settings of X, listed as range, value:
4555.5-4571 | 55.2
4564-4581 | 55.5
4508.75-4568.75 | 53.5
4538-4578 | 54.6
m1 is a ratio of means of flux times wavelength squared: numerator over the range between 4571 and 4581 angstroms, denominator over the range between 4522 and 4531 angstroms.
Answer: 1.19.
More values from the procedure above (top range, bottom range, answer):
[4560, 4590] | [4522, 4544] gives 1.10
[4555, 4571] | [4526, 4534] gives 1.17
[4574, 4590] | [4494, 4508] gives 1.02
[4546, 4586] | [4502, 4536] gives 1.03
